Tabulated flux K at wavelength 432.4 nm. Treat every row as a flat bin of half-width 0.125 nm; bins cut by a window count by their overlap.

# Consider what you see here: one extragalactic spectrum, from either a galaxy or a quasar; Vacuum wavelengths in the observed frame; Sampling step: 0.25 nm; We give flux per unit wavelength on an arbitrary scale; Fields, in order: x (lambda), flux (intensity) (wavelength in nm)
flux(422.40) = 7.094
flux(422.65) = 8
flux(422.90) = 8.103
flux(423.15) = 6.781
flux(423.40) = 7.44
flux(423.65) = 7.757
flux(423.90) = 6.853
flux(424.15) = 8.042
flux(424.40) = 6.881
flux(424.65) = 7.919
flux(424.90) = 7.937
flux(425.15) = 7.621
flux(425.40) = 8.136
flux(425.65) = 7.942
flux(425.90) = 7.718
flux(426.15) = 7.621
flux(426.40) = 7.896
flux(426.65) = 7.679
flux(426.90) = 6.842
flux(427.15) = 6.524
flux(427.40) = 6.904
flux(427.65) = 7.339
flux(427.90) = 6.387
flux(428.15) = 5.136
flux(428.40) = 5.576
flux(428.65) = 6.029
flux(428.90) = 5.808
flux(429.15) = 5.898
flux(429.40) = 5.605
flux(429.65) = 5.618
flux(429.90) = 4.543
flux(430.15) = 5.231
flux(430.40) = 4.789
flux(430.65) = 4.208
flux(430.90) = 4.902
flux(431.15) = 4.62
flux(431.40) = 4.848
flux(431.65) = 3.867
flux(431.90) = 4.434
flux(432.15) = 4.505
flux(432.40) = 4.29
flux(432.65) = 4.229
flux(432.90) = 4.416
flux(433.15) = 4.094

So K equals 4.29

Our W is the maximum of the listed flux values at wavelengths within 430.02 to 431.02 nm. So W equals 5.231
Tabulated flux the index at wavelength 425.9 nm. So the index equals 7.718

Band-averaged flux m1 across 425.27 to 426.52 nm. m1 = 7.86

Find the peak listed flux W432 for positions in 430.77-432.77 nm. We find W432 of 4.902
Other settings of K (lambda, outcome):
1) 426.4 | 7.896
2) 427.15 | 6.524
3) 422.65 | 8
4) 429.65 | 5.618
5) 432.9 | 4.416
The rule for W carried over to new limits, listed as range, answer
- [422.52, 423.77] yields 8.103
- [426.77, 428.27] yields 7.339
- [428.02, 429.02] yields 6.029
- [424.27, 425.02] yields 7.937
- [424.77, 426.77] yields 8.136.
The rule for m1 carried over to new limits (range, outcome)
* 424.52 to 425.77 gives 7.91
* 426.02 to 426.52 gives 7.76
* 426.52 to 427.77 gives 7.06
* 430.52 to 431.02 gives 4.55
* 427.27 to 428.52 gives 6.27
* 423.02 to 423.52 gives 7.12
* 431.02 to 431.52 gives 4.73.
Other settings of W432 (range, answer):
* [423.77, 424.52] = 8.042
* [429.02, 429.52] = 5.898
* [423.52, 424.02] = 7.757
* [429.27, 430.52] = 5.618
